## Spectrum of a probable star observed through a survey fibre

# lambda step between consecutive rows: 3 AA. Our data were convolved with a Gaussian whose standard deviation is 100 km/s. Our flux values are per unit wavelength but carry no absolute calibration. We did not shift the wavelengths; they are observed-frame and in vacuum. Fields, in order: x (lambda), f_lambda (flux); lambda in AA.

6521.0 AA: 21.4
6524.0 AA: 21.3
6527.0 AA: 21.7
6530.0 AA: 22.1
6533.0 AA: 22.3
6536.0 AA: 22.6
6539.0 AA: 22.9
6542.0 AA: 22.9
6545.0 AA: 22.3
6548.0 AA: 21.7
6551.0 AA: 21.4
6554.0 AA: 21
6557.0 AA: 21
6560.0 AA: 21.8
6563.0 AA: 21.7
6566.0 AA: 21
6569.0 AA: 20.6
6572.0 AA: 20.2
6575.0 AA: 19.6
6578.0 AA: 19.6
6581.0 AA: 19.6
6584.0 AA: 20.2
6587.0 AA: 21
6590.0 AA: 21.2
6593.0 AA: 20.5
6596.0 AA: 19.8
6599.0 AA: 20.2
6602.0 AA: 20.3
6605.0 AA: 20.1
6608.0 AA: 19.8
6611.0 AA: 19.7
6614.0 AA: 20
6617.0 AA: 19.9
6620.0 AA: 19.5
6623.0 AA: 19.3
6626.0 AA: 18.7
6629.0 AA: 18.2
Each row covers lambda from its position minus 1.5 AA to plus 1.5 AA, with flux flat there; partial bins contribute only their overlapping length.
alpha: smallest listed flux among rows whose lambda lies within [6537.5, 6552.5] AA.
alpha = 21.4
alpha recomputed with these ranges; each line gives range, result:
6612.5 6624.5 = 19.3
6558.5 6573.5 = 20.2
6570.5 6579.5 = 19.6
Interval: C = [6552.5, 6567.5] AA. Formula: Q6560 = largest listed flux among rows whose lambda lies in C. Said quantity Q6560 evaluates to 21.8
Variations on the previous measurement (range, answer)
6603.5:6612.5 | 20.1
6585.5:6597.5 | 21.2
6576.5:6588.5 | 21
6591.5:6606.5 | 20.5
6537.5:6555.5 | 22.9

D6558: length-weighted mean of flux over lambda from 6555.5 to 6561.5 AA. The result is 21.4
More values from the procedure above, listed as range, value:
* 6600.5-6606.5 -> 20.2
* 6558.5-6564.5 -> 21.8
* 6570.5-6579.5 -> 19.8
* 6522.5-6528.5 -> 21.5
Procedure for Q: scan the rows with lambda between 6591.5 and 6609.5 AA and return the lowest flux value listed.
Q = 19.8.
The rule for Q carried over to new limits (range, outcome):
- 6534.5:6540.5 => 22.6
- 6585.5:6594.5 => 20.5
